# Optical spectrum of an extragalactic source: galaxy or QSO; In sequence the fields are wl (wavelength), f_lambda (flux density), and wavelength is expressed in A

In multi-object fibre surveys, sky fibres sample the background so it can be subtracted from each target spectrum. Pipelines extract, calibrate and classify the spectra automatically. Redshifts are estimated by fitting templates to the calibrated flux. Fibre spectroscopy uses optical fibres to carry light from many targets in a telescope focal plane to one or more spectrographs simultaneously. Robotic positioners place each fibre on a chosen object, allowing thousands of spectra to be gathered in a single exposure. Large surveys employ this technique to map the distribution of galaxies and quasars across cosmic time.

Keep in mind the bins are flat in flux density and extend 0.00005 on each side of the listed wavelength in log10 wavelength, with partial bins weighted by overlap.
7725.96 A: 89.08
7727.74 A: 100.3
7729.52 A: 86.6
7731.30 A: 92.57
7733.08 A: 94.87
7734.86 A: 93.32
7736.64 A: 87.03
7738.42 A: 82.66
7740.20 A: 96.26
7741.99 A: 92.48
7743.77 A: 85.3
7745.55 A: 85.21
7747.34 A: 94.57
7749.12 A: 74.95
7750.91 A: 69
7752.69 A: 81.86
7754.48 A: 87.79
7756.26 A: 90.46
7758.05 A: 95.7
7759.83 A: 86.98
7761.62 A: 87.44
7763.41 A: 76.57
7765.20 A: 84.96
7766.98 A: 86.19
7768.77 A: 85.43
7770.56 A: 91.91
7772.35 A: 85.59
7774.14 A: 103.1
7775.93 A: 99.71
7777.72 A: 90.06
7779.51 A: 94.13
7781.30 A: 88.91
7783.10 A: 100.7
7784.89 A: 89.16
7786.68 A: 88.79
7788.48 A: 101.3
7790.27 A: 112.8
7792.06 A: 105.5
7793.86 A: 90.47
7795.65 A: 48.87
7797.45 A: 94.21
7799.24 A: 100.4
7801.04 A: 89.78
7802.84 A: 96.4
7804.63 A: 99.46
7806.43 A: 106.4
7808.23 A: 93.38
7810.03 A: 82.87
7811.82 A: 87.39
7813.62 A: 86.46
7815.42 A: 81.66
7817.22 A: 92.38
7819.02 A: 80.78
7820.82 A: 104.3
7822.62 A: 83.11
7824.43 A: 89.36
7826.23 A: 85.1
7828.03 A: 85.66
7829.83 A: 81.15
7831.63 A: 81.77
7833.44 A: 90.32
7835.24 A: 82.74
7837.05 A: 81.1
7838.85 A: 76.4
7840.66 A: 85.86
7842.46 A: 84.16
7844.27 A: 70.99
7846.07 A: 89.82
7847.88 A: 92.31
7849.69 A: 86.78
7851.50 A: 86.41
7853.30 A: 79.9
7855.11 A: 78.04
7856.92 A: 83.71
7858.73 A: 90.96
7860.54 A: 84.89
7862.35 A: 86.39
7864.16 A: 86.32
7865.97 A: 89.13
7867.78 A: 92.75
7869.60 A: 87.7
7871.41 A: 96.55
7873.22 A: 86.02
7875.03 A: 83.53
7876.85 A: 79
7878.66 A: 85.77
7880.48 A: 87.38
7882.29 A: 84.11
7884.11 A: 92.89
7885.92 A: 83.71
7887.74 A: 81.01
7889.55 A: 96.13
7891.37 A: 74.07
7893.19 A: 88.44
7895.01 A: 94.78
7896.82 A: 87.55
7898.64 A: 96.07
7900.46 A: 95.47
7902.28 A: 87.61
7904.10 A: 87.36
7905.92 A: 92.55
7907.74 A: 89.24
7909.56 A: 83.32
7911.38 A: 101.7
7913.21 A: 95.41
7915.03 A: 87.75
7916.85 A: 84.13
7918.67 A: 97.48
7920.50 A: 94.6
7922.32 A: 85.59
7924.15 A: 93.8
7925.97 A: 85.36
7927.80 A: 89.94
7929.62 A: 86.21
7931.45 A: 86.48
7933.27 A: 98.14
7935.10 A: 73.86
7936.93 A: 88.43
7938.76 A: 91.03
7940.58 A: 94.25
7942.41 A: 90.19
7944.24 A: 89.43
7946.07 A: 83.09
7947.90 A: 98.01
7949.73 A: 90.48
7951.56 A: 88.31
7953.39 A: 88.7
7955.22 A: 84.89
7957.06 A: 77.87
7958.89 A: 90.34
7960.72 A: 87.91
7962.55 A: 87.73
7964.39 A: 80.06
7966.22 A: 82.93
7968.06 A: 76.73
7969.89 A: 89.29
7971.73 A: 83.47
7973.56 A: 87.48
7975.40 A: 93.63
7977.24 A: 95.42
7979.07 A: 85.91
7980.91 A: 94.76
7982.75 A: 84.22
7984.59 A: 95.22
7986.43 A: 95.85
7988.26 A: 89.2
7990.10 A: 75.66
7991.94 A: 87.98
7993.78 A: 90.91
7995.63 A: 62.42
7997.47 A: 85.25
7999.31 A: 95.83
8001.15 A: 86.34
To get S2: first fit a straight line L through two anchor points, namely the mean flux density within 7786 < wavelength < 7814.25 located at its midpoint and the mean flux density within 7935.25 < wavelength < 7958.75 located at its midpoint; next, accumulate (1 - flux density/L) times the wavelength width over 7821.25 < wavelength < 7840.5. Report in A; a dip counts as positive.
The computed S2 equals 1.60 A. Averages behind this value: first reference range 92.9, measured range 84.2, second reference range 88.3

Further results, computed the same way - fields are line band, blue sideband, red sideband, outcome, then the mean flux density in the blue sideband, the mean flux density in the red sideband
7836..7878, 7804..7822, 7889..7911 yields 2.4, 91.3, 89.6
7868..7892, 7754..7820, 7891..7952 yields 1.0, 91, 89.9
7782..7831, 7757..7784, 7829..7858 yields -2.3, 90.5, 83.3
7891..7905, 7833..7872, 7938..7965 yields -0.4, 85.5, 88.2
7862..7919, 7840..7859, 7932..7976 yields -2.2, 84.2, 87.3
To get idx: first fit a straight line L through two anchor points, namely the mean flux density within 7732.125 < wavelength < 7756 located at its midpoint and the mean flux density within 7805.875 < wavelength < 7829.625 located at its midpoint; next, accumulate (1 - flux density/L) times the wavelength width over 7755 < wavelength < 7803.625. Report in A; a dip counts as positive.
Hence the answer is -2.0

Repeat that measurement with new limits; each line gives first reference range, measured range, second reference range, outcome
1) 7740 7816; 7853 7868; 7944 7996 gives 0.5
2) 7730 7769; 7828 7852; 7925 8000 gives 0.9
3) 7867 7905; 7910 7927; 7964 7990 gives -0.7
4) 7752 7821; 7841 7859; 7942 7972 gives 1.0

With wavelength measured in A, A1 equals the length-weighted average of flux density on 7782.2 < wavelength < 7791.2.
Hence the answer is 98.6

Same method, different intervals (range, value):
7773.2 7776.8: 101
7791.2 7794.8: 97.2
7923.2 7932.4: 88.4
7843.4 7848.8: 84.5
